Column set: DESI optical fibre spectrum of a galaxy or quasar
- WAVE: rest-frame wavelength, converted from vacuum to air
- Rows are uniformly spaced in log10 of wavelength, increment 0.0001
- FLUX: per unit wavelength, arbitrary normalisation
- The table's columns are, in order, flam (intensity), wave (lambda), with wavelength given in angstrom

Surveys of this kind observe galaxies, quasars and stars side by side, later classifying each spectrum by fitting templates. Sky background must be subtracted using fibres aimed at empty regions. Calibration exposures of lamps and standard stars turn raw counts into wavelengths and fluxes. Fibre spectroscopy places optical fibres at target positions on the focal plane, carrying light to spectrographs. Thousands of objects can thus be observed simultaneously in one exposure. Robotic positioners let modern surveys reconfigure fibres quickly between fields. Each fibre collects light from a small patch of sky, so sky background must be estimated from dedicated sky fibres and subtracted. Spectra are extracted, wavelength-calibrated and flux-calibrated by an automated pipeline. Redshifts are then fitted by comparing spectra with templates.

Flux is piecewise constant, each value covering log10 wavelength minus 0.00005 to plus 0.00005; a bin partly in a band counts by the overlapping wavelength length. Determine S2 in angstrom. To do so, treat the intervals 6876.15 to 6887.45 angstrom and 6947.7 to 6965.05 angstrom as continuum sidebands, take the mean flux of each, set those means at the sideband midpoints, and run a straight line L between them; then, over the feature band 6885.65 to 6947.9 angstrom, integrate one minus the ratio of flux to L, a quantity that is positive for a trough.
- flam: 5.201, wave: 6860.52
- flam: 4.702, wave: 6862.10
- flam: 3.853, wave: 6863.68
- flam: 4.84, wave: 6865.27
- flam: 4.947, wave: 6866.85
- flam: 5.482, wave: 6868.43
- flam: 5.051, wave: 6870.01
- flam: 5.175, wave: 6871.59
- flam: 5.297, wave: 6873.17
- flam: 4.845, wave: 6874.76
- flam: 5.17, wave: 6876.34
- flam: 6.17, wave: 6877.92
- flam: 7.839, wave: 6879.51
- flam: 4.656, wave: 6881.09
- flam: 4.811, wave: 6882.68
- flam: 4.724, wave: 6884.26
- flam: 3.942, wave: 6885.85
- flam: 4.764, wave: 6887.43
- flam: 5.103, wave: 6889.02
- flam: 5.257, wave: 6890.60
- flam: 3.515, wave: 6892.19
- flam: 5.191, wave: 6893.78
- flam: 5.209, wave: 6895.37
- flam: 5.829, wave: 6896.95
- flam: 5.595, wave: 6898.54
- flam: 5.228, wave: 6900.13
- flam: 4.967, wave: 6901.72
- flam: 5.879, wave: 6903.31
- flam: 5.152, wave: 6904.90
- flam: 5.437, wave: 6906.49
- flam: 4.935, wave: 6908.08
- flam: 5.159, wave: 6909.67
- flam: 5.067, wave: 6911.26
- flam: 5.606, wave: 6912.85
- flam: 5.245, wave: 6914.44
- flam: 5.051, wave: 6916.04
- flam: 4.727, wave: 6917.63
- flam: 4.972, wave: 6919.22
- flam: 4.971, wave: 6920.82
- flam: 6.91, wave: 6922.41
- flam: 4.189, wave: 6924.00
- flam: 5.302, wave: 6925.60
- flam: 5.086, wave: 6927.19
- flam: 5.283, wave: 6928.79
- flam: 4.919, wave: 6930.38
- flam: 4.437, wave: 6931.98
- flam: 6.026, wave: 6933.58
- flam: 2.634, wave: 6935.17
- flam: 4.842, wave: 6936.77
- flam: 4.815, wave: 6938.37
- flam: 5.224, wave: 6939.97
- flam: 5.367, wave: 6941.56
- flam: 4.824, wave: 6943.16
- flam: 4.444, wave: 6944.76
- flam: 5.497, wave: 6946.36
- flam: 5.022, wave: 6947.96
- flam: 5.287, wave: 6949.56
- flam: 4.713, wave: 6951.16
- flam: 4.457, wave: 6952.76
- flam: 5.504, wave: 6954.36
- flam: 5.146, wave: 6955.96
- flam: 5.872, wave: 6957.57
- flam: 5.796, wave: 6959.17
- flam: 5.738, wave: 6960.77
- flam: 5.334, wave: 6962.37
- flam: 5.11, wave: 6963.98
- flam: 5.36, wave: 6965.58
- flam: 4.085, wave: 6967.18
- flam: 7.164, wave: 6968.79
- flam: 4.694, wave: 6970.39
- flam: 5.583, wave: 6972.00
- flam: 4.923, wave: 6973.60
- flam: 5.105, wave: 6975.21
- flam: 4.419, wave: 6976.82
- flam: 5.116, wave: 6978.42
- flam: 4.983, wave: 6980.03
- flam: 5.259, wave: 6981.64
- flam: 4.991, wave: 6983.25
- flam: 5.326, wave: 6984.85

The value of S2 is 2.81 angstrom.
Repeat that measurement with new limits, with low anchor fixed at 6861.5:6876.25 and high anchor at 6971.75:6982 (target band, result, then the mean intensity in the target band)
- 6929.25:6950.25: 0.46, 4.88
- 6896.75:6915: -1.37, 5.33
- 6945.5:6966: -1.20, 5.29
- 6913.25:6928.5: -0.64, 5.18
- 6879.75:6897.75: 0.11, 4.91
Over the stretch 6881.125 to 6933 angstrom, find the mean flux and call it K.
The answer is 5.07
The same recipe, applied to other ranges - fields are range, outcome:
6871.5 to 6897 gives 5.13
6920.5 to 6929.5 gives 5.31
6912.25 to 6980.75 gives 5.11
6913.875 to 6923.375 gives 5.29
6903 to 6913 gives 5.28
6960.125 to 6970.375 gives 5.4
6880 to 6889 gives 4.73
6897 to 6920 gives 5.24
